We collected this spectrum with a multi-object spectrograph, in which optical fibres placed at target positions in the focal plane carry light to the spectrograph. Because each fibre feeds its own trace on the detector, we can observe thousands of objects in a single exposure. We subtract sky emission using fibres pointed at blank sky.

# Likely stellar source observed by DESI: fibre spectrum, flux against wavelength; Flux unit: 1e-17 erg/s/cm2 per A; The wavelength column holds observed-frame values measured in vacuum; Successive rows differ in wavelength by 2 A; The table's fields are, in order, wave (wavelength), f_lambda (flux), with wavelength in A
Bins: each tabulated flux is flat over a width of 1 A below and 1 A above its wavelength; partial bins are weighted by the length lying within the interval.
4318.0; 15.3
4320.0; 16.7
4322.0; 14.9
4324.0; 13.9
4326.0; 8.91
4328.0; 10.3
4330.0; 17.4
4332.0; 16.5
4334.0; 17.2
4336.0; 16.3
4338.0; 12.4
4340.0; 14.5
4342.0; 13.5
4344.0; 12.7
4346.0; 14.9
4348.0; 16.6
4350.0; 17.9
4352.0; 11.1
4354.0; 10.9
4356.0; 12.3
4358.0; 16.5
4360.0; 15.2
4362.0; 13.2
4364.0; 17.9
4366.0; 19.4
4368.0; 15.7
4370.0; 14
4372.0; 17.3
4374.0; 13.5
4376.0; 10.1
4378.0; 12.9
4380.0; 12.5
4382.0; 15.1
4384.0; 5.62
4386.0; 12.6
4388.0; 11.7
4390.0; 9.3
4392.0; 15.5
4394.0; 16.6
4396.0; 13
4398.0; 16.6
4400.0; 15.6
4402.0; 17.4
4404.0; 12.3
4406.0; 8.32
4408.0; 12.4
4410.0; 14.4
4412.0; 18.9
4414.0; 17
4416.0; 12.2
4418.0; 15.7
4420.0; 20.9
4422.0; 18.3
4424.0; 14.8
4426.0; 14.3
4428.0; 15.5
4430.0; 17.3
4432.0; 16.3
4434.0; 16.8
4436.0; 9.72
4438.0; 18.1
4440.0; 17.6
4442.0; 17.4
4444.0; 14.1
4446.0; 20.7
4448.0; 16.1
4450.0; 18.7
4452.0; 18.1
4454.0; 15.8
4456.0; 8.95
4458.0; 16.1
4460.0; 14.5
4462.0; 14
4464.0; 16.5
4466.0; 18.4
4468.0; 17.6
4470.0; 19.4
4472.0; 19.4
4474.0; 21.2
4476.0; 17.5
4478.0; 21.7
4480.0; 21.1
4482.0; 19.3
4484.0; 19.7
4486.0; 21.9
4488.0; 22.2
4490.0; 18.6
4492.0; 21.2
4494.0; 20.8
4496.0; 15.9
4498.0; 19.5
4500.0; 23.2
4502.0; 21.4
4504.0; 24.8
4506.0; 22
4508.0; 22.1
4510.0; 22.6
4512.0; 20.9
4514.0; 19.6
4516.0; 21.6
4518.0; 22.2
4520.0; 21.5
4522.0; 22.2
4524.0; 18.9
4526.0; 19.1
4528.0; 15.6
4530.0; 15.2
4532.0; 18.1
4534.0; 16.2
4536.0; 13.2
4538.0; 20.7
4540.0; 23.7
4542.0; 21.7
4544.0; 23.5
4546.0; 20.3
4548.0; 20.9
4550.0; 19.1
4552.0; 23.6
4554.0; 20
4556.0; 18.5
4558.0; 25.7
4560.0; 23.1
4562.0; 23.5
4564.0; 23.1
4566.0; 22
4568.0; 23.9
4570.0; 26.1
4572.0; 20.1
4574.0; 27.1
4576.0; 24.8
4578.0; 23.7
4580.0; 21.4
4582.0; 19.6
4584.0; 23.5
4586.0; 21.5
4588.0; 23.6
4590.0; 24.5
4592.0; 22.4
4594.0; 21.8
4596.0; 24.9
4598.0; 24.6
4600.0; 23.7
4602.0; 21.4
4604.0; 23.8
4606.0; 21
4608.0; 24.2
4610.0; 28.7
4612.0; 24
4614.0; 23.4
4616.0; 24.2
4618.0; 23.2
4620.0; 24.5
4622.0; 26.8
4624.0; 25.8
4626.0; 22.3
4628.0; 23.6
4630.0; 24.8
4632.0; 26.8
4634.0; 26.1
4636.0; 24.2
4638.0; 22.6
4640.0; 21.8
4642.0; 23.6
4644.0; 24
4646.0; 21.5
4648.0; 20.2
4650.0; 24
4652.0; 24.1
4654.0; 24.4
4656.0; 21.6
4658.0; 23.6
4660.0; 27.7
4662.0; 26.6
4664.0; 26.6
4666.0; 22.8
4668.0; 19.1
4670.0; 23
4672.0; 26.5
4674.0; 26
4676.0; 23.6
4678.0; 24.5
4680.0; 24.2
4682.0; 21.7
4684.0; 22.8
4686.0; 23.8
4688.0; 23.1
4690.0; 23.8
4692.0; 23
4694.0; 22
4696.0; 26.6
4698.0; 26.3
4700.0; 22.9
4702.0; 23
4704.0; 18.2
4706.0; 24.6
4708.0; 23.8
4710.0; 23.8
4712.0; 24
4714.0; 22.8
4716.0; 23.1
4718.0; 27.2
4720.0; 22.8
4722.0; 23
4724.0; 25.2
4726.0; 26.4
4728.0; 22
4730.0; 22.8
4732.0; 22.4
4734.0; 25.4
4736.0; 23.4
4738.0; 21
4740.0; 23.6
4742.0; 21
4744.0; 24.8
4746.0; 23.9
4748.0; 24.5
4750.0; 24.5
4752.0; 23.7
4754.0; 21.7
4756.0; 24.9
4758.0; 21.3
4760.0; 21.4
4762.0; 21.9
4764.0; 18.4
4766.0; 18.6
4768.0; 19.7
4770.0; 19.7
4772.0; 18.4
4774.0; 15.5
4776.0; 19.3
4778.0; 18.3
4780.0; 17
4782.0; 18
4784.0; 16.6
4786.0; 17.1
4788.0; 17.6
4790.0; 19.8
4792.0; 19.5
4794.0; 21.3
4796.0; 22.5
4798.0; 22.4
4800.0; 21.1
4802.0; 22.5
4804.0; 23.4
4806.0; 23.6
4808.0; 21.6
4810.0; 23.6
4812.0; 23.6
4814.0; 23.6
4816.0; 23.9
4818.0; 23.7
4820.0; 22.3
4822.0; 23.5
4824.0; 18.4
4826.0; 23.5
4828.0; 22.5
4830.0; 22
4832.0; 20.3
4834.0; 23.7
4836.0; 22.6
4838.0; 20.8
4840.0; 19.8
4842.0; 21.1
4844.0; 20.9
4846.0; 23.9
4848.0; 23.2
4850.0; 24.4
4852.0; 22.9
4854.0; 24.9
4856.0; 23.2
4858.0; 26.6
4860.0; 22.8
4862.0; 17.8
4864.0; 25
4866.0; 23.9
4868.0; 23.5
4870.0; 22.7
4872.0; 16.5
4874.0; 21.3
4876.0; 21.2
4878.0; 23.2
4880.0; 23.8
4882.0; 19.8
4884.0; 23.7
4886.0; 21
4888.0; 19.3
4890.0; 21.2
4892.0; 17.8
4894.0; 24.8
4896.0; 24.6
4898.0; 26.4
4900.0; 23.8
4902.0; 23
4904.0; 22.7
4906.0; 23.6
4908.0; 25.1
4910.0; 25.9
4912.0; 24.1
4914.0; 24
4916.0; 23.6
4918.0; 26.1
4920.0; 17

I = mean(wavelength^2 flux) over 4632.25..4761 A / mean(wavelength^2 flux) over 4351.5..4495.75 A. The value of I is 1.67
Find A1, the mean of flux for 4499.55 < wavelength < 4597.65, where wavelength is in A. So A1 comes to 21.6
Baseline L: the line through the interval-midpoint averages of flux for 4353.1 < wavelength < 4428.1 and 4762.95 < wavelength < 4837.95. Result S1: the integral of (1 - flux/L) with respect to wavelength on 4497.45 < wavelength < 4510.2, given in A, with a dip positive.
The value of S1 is -4.88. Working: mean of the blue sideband 14.3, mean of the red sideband 20.8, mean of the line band 22.3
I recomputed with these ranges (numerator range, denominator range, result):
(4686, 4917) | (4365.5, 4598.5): 1.38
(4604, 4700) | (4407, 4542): 1.42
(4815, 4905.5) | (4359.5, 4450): 1.83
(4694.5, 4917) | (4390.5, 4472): 1.66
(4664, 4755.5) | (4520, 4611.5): 1.14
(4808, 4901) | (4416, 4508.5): 1.47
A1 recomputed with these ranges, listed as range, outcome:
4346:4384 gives 14.3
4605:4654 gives 24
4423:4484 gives 16.9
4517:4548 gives 19.5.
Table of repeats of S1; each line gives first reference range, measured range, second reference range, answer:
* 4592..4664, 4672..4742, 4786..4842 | -1.6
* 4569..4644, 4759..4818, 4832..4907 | 6.3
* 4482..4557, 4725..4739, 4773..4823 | -1.8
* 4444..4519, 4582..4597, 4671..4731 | -1.0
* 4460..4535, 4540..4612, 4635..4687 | -4.3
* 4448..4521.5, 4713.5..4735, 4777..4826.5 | -3.4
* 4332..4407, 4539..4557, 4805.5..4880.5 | -4.2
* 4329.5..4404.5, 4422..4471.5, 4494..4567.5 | 3.5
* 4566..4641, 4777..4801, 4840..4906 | 3.8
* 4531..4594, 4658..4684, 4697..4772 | -2.0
